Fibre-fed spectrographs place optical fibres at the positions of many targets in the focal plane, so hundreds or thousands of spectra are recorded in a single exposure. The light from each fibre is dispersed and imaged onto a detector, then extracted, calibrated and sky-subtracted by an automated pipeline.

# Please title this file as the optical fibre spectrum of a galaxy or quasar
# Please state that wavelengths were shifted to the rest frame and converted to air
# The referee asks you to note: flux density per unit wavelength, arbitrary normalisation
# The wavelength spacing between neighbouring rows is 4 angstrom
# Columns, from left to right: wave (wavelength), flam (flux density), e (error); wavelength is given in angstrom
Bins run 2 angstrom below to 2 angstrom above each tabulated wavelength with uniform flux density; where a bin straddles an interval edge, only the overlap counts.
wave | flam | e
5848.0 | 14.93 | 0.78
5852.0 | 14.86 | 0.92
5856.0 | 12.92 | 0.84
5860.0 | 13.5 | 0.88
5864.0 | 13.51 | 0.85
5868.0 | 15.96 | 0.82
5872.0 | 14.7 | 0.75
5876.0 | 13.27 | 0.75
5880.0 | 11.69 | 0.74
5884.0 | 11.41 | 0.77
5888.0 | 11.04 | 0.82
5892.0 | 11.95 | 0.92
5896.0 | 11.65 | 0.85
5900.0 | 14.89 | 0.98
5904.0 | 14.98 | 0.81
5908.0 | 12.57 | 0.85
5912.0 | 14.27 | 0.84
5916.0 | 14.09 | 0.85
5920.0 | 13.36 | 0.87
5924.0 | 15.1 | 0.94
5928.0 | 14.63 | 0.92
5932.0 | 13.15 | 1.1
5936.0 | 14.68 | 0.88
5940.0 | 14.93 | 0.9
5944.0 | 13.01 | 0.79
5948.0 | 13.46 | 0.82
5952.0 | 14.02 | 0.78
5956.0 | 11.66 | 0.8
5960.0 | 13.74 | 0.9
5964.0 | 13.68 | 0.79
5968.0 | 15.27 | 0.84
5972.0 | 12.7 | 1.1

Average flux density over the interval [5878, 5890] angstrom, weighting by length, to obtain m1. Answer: 11.4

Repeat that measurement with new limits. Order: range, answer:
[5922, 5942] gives 14.5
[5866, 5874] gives 15.3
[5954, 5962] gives 12.7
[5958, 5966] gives 13.7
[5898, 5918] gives 14.2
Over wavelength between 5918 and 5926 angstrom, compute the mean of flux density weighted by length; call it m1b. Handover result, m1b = 14.2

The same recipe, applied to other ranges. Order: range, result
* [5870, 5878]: 14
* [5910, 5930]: 14.3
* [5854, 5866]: 13.3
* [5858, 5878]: 14.2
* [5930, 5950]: 13.8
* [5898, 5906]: 14.9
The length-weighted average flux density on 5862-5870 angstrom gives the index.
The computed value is 14.7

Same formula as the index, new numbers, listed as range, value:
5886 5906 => 12.9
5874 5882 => 12.5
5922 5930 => 14.9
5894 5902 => 13.3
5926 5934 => 13.9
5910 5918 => 14.2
